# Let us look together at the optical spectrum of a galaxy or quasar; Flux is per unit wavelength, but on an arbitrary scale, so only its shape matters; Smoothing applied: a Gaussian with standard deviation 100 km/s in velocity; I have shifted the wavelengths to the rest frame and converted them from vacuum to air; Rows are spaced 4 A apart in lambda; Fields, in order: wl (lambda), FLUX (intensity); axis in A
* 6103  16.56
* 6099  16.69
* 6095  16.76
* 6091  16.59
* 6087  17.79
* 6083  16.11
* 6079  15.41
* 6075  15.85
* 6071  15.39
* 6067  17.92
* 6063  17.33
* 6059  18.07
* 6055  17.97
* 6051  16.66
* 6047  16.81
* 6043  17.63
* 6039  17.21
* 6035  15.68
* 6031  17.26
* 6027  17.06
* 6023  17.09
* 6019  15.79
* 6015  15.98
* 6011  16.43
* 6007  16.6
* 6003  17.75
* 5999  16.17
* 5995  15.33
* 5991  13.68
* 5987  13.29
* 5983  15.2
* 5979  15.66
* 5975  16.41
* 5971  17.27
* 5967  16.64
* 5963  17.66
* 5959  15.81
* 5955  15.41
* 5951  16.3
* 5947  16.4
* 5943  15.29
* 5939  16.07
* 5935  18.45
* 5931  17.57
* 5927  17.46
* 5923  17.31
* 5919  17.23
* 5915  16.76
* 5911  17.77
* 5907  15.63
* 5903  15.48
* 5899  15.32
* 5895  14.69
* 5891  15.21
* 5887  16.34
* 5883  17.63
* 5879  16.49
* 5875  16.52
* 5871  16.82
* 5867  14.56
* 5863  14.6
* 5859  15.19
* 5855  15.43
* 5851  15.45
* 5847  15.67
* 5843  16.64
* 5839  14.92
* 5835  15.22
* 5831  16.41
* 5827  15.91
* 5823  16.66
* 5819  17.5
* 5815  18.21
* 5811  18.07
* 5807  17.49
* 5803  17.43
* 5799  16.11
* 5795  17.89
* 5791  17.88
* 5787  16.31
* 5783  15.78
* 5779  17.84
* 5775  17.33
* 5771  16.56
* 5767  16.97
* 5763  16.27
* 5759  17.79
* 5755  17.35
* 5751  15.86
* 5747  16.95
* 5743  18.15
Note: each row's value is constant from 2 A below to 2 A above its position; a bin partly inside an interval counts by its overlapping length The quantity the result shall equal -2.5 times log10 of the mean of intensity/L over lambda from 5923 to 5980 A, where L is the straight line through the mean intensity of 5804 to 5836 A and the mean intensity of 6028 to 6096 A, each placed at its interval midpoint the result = 0.02 mag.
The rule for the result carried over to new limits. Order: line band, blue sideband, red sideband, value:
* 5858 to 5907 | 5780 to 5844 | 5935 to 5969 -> 0.05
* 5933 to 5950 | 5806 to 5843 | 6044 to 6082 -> 0.01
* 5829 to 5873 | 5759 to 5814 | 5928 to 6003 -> 0.08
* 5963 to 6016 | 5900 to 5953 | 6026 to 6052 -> 0.06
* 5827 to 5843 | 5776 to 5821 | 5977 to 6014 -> 0.09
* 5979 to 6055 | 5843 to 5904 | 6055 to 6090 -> 0.02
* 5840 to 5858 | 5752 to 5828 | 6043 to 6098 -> 0.09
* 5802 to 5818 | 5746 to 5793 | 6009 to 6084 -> -0.06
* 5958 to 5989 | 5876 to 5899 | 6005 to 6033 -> 0.03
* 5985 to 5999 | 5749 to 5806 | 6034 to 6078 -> 0.18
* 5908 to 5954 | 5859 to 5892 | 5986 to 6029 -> -0.06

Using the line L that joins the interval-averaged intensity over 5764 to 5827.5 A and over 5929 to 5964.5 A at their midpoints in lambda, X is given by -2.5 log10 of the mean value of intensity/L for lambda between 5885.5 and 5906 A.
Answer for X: 0.09 mag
